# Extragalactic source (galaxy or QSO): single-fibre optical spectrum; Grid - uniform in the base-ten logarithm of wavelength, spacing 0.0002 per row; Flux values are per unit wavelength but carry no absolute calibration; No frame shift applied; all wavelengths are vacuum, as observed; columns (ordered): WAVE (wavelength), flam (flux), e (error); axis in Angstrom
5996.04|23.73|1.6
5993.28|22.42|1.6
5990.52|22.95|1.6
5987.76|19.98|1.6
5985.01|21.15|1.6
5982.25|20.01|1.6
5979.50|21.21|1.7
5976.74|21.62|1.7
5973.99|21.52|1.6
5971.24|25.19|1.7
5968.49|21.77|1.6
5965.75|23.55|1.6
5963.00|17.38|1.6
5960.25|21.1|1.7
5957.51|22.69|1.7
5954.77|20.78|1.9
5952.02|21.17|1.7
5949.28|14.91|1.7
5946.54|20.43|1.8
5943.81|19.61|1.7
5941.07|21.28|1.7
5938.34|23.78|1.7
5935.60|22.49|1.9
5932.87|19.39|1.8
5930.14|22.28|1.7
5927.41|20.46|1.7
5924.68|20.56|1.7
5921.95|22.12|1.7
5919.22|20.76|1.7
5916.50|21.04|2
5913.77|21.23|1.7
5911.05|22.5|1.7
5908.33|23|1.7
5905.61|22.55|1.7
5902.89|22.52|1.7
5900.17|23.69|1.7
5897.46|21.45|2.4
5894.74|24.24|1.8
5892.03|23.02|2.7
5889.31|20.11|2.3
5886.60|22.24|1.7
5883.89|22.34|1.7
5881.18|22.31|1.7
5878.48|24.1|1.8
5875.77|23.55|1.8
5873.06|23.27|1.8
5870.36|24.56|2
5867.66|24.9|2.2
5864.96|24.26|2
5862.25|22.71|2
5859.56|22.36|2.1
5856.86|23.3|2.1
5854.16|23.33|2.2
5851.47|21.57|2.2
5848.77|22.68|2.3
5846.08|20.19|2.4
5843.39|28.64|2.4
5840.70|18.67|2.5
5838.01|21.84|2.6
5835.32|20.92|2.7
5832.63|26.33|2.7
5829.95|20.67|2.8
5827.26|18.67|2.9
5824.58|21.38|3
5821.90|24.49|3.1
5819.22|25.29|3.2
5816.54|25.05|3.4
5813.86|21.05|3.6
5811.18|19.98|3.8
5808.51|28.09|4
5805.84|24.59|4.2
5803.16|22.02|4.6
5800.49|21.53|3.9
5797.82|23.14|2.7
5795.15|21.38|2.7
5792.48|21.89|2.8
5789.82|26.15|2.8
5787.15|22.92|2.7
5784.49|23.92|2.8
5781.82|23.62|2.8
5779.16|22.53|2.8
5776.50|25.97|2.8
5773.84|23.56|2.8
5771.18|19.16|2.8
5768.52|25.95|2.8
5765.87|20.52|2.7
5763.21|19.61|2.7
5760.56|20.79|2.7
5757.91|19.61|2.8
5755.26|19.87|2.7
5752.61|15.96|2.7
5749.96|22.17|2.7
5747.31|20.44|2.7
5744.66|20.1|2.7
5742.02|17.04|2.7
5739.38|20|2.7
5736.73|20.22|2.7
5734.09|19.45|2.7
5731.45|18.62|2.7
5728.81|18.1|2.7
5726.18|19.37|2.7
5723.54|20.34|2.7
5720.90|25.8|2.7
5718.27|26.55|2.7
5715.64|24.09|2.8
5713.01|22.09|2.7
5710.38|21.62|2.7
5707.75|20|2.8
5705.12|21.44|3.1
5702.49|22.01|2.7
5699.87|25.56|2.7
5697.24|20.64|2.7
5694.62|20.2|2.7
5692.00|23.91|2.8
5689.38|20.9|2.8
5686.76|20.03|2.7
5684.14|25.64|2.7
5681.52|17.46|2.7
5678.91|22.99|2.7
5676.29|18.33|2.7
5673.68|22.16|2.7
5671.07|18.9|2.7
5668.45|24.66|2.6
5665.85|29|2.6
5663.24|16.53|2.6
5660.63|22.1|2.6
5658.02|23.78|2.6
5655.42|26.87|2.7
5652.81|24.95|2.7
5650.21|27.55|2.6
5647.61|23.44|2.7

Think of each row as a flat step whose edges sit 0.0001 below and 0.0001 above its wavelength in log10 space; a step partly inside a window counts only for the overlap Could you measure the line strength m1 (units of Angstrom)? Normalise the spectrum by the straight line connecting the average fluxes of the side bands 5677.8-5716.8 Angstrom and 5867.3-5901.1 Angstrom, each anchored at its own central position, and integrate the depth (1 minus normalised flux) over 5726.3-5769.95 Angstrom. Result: 4.5 Angstrom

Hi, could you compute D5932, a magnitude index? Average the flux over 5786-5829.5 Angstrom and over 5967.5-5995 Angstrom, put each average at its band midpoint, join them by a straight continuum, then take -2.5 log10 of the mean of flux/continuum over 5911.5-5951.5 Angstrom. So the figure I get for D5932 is 0.07 mag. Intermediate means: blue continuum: 22.9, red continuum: 21.8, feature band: 20.8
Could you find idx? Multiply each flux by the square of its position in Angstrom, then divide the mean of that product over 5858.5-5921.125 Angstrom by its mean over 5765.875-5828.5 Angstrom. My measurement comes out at 1.02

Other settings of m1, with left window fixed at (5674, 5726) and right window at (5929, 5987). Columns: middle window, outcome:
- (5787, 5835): -3.03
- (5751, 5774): 1.45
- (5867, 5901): -2.62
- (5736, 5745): 1.10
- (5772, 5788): -1.39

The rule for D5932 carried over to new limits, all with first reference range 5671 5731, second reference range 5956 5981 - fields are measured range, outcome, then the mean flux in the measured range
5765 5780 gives -0.065 mag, 23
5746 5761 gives 0.102 mag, 19.7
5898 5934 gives 0.002 mag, 21.7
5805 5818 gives -0.097 mag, 23.7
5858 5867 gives -0.073 mag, 23.2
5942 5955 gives 0.130 mag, 19.3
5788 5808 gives -0.071 mag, 23.2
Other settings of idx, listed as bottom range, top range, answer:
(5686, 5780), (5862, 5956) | 1.10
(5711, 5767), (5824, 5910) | 1.16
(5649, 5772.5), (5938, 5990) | 1.06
